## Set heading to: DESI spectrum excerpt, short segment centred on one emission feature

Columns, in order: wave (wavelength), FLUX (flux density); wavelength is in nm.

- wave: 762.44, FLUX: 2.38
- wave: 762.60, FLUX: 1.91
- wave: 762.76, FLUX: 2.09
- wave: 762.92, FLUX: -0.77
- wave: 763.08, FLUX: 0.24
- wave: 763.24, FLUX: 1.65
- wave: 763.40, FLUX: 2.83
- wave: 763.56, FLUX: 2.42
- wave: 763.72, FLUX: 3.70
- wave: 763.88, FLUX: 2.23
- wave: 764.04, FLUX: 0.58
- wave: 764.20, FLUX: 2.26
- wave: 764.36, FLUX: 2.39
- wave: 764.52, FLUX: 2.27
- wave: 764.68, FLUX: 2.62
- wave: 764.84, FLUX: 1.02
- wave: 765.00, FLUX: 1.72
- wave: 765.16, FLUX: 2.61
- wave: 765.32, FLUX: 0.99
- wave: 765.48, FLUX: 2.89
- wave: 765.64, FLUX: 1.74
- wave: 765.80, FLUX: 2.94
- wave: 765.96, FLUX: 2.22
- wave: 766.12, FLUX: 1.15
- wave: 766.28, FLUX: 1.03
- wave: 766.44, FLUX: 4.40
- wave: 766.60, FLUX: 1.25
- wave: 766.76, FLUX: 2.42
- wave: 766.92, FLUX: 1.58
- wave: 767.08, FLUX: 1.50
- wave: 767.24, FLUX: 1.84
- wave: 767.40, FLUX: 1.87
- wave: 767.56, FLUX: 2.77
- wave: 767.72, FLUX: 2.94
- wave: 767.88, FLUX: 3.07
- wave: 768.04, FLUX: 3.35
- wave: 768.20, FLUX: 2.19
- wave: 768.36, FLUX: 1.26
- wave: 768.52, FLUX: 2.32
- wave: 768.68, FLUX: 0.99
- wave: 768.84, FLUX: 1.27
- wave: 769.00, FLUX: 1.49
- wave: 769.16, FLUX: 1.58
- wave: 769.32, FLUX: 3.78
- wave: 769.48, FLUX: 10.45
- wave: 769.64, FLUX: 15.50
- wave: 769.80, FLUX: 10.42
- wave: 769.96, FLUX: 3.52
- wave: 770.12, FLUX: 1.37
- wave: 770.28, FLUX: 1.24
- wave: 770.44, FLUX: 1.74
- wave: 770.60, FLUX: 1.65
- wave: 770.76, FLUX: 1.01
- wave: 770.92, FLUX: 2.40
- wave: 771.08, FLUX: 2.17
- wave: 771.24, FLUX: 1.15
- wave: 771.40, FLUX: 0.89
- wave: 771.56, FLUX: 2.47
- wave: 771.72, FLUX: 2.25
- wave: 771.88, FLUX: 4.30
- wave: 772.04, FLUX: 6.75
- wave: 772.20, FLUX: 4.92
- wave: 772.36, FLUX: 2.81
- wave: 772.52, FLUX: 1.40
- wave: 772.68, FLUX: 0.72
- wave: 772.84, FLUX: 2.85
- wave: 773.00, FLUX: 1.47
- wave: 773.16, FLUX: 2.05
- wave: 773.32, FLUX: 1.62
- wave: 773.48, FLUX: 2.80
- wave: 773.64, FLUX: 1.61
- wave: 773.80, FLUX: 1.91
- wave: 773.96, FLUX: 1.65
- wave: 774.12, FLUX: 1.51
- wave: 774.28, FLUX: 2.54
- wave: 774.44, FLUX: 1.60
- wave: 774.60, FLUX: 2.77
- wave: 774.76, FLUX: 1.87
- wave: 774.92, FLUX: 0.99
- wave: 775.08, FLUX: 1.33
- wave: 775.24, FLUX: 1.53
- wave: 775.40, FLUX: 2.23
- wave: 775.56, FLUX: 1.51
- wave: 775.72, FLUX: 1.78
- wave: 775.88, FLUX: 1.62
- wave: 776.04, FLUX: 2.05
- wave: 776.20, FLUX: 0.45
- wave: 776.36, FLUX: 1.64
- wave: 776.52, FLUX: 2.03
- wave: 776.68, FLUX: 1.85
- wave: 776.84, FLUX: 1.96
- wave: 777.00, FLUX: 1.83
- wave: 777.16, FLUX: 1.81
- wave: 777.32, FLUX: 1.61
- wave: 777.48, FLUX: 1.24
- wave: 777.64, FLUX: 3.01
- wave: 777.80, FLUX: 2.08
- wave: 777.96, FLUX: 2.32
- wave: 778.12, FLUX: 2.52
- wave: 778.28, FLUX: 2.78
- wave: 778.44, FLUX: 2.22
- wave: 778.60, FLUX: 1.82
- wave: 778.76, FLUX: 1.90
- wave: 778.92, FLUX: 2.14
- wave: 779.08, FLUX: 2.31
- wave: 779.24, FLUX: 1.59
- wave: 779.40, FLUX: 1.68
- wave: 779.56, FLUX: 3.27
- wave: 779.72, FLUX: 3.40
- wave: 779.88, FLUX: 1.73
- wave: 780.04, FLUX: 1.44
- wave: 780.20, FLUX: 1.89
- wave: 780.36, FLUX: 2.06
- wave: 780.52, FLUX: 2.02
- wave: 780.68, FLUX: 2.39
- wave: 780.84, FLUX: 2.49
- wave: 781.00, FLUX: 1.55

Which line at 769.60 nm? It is H-alpha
